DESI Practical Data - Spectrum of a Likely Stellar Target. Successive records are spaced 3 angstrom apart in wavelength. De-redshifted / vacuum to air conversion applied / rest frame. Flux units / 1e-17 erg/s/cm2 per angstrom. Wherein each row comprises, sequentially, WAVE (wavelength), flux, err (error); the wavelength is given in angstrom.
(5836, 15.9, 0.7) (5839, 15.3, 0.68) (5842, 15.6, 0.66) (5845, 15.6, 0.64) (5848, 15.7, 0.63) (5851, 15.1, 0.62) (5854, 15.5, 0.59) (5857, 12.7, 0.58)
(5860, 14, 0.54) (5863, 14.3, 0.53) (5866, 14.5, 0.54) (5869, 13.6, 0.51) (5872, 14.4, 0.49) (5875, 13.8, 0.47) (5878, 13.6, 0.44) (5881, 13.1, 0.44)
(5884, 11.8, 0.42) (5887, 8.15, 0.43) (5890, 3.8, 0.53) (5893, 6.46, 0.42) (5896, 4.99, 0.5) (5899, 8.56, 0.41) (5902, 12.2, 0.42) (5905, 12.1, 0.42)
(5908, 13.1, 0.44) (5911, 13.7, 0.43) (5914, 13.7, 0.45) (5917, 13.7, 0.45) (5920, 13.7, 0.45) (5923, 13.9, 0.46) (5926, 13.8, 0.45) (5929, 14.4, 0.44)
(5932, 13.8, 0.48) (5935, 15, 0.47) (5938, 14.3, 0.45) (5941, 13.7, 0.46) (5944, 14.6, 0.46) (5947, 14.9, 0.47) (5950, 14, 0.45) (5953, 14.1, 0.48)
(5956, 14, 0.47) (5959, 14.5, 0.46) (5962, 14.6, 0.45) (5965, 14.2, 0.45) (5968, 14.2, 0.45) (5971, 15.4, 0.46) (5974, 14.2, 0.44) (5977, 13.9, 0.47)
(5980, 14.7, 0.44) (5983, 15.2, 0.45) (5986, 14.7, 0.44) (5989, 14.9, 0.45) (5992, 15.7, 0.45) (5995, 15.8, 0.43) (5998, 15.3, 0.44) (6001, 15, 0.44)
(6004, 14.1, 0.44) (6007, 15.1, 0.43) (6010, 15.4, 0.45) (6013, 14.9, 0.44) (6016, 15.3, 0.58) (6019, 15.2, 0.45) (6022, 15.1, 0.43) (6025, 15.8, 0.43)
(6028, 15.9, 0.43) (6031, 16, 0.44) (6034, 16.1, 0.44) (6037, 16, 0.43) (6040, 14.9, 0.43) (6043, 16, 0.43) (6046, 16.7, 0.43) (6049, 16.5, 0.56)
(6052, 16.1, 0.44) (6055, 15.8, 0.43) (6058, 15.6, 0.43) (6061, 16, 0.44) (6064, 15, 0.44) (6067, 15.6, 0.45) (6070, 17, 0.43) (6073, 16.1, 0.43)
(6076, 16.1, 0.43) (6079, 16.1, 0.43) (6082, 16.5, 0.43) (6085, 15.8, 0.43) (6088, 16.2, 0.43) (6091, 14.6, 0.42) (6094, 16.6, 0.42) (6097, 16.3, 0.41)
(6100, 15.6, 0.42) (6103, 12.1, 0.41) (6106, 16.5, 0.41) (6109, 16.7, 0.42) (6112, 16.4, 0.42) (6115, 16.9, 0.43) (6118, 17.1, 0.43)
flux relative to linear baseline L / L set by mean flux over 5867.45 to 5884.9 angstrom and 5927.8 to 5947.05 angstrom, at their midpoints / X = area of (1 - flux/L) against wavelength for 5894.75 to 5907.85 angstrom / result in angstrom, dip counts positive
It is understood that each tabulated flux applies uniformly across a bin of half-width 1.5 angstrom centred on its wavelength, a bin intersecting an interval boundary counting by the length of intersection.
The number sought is 3.7 angstrom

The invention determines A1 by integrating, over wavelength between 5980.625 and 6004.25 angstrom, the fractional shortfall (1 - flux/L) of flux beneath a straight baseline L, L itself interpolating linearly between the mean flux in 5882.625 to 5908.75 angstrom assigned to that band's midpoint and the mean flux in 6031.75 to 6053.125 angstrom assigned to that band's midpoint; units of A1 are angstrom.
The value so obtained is -2.7 angstrom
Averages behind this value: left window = 8.89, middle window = 15.1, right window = 16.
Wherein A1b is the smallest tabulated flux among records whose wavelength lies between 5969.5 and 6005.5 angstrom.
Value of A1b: 13.9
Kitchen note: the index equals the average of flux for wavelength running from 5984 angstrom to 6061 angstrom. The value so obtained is 15.5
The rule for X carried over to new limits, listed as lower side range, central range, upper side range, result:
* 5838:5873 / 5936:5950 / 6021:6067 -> 0.79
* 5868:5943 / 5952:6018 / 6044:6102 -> -3.94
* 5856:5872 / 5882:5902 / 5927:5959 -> 8.88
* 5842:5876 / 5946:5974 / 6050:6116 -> 1.35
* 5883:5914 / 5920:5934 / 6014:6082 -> -4.07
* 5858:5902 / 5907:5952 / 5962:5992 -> -3.86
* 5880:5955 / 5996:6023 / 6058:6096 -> -1.28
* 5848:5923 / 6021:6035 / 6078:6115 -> -1.09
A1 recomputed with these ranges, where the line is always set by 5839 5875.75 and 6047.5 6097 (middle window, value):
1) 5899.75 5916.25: 2.37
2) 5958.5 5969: 0.63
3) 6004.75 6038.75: 0.37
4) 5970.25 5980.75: 0.61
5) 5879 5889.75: 3.26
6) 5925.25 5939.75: 0.79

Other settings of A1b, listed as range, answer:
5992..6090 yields 14.1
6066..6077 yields 15.6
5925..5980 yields 13.7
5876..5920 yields 3.8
